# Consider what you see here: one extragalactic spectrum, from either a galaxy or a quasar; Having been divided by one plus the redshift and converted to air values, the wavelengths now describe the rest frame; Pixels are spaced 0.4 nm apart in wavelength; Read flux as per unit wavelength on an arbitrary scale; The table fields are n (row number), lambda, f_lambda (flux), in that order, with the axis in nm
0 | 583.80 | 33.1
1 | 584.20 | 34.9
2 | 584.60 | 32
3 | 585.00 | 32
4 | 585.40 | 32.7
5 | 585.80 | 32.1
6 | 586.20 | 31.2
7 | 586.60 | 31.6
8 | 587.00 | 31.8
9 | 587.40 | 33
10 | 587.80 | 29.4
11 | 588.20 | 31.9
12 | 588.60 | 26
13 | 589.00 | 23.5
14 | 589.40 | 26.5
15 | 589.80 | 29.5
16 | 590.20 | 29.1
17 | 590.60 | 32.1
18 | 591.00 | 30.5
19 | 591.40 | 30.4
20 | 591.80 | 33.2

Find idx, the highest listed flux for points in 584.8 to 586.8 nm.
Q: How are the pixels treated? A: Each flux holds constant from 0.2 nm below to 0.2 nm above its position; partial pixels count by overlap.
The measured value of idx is 32.7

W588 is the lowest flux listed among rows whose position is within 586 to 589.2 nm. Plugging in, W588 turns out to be 23.5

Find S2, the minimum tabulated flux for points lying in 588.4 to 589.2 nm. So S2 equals 23.5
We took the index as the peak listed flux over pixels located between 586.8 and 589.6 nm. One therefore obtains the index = 33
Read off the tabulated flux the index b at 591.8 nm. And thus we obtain 33.2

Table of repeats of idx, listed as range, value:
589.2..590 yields 29.5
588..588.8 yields 31.9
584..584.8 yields 34.9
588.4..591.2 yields 32.1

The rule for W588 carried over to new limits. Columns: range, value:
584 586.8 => 31.2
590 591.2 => 29.1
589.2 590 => 26.5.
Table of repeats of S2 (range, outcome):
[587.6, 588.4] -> 29.4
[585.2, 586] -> 32.1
